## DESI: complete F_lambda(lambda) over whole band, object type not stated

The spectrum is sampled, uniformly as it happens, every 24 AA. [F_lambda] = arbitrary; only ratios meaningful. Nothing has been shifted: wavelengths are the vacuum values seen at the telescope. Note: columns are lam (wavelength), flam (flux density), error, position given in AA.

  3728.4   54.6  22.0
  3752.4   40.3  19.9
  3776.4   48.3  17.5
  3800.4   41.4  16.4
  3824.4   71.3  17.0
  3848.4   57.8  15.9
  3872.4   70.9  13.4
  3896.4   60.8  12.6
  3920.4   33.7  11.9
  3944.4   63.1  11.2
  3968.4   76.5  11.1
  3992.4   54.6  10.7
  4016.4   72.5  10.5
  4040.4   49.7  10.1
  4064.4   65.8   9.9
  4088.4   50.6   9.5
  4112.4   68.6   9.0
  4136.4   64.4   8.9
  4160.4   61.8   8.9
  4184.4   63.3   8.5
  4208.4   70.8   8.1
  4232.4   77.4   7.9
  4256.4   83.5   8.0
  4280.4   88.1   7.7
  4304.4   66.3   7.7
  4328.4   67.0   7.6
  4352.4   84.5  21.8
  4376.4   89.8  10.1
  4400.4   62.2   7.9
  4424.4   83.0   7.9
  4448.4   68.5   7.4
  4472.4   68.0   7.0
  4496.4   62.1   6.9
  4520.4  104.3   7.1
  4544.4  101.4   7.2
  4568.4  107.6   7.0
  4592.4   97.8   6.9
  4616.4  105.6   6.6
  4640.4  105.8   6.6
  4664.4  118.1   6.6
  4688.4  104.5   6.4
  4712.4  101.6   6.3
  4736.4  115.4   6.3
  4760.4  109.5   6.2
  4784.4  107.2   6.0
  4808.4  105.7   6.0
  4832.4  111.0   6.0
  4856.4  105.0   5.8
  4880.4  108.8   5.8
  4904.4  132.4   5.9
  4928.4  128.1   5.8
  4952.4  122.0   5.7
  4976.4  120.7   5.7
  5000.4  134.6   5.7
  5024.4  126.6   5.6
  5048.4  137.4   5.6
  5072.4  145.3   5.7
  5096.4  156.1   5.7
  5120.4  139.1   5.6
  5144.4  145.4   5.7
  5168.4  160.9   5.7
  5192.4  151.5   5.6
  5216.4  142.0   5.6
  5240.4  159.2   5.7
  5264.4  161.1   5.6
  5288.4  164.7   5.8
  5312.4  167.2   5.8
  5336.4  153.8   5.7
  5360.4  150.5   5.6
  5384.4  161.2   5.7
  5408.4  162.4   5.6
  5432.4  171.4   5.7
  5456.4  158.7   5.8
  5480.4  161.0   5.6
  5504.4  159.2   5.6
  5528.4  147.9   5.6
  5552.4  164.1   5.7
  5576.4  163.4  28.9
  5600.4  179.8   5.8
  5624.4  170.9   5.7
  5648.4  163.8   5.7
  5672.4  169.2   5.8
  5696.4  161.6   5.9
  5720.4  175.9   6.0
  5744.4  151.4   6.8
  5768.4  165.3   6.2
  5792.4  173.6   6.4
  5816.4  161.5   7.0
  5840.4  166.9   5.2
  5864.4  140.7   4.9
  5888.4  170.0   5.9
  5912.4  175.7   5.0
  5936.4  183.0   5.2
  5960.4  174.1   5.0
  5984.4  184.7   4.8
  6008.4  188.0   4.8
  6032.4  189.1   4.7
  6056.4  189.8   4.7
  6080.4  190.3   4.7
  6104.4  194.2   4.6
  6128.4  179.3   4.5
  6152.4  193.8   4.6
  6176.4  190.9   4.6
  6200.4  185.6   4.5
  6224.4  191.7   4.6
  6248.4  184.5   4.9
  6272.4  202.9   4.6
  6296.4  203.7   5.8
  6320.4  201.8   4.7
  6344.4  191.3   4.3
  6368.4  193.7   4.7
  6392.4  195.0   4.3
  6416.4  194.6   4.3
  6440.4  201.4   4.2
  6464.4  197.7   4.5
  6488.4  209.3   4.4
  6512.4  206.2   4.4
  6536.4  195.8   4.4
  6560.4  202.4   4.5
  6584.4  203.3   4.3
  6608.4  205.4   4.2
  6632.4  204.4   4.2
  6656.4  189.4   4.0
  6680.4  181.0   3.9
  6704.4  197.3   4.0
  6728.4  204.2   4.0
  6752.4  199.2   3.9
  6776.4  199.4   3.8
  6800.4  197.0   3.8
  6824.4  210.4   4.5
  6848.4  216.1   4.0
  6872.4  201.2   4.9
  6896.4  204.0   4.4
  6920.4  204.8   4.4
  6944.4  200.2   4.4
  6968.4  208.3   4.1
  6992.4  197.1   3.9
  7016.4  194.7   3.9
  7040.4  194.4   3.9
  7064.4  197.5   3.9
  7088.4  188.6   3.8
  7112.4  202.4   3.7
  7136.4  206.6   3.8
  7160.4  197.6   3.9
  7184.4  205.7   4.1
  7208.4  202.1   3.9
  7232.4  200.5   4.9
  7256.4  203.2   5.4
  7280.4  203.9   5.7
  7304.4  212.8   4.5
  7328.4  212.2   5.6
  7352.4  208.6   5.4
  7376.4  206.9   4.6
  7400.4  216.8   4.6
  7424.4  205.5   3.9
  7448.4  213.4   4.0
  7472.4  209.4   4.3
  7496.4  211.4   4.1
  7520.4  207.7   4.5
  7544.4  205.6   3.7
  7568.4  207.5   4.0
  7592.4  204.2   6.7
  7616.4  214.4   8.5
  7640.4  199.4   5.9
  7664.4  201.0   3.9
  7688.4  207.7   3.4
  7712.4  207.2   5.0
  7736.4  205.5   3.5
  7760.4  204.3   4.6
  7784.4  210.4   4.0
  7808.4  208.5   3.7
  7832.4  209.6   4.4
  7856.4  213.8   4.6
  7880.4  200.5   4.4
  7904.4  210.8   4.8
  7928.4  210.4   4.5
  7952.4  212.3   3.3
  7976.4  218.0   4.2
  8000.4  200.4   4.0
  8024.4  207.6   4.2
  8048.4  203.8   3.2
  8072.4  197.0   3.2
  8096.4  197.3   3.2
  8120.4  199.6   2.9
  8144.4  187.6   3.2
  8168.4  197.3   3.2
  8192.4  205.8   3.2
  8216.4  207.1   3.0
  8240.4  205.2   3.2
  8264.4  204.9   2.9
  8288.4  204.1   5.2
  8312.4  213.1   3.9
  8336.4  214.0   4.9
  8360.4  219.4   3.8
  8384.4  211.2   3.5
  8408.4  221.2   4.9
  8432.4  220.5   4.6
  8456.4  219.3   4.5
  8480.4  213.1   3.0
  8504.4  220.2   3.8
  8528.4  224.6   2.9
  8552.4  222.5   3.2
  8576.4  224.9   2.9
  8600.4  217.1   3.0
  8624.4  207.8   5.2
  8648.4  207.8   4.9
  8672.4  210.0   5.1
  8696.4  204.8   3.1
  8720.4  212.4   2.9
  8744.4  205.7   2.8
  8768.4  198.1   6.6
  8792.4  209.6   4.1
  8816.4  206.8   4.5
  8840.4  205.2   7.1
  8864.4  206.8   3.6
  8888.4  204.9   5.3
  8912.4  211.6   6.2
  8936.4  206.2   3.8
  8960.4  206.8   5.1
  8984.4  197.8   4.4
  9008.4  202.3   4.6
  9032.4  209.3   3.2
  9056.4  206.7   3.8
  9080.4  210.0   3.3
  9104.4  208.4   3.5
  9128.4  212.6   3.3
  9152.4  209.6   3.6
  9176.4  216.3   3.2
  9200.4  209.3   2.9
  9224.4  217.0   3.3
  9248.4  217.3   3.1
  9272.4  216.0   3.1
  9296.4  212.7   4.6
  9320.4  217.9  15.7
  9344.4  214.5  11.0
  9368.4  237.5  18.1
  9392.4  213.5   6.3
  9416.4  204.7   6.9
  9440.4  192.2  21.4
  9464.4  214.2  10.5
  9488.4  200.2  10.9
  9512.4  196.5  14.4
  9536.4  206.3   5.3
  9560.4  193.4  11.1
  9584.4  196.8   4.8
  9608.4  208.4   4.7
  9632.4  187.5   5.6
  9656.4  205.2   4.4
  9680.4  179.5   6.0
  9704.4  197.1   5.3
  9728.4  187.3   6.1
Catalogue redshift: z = 0.133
